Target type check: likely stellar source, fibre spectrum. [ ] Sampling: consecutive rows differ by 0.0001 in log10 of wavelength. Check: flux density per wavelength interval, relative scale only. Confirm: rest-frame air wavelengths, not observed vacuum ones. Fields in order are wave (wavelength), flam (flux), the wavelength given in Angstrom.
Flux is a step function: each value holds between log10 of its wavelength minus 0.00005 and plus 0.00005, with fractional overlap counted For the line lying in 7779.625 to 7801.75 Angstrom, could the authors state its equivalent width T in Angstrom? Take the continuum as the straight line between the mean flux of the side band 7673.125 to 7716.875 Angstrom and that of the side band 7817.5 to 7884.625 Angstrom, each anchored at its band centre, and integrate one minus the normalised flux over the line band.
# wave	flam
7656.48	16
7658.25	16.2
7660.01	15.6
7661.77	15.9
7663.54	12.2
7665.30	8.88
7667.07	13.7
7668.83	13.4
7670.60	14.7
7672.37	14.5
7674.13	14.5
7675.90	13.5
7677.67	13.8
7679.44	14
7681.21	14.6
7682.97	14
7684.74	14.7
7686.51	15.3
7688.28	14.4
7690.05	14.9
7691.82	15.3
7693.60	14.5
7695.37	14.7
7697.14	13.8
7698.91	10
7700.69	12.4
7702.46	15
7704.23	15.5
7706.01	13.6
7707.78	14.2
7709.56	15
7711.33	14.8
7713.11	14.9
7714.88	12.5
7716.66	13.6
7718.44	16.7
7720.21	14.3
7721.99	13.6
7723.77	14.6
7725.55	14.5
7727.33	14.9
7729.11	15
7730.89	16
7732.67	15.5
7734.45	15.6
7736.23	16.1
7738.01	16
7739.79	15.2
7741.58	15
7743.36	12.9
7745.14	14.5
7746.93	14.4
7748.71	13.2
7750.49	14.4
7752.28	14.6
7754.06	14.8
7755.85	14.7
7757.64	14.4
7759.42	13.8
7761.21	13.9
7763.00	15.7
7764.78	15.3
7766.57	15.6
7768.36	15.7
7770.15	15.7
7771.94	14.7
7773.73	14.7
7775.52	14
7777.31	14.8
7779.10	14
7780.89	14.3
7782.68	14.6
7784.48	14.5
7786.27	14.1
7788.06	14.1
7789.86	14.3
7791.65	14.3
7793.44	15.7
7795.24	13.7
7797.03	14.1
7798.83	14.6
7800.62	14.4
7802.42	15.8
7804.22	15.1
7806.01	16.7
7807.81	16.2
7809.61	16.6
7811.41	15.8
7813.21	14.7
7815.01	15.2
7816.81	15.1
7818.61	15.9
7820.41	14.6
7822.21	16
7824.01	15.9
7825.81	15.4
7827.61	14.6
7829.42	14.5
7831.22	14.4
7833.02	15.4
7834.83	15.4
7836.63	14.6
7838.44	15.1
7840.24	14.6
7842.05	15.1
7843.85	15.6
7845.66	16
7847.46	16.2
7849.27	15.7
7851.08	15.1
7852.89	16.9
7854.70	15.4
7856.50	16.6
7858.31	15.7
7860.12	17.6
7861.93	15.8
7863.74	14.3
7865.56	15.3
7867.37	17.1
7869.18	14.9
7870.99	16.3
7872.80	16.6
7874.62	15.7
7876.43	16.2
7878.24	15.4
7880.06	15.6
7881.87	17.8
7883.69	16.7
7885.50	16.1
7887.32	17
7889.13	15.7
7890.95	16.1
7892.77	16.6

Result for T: 1.01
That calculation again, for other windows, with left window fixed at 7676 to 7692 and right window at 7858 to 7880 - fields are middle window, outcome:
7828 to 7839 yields 0.52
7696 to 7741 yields 0.63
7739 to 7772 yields 0.81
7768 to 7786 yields 0.64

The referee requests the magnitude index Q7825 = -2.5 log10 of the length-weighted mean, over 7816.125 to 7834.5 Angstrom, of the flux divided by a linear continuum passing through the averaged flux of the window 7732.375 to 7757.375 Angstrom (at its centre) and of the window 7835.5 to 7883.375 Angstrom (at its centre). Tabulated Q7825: 0.02 mag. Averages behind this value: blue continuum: 14.7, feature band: 15.2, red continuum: 15.8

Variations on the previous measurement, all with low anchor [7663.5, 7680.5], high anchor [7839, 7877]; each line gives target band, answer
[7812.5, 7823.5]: 0.00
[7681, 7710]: -0.04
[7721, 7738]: -0.07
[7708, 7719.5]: -0.05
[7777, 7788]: 0.04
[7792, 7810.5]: -0.01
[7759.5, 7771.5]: -0.04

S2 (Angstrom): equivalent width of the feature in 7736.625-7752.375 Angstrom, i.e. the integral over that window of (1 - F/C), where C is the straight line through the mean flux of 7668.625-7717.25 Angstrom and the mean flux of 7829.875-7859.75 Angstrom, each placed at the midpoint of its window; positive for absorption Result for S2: 0.1 Angstrom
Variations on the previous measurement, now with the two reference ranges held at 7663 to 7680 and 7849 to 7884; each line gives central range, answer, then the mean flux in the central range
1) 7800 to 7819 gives -0.5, 15.6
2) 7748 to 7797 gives 0.5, 14.6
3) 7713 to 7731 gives -0.6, 14.5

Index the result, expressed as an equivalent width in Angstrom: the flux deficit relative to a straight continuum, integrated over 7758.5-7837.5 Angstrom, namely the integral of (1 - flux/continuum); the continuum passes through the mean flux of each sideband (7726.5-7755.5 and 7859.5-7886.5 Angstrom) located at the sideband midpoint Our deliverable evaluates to 2.2 Angstrom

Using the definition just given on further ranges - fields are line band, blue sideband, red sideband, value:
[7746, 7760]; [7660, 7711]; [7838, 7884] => 0.4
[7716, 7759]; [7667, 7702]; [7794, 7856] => -0.7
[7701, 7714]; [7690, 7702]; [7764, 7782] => -0.8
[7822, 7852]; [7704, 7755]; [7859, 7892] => 0.9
